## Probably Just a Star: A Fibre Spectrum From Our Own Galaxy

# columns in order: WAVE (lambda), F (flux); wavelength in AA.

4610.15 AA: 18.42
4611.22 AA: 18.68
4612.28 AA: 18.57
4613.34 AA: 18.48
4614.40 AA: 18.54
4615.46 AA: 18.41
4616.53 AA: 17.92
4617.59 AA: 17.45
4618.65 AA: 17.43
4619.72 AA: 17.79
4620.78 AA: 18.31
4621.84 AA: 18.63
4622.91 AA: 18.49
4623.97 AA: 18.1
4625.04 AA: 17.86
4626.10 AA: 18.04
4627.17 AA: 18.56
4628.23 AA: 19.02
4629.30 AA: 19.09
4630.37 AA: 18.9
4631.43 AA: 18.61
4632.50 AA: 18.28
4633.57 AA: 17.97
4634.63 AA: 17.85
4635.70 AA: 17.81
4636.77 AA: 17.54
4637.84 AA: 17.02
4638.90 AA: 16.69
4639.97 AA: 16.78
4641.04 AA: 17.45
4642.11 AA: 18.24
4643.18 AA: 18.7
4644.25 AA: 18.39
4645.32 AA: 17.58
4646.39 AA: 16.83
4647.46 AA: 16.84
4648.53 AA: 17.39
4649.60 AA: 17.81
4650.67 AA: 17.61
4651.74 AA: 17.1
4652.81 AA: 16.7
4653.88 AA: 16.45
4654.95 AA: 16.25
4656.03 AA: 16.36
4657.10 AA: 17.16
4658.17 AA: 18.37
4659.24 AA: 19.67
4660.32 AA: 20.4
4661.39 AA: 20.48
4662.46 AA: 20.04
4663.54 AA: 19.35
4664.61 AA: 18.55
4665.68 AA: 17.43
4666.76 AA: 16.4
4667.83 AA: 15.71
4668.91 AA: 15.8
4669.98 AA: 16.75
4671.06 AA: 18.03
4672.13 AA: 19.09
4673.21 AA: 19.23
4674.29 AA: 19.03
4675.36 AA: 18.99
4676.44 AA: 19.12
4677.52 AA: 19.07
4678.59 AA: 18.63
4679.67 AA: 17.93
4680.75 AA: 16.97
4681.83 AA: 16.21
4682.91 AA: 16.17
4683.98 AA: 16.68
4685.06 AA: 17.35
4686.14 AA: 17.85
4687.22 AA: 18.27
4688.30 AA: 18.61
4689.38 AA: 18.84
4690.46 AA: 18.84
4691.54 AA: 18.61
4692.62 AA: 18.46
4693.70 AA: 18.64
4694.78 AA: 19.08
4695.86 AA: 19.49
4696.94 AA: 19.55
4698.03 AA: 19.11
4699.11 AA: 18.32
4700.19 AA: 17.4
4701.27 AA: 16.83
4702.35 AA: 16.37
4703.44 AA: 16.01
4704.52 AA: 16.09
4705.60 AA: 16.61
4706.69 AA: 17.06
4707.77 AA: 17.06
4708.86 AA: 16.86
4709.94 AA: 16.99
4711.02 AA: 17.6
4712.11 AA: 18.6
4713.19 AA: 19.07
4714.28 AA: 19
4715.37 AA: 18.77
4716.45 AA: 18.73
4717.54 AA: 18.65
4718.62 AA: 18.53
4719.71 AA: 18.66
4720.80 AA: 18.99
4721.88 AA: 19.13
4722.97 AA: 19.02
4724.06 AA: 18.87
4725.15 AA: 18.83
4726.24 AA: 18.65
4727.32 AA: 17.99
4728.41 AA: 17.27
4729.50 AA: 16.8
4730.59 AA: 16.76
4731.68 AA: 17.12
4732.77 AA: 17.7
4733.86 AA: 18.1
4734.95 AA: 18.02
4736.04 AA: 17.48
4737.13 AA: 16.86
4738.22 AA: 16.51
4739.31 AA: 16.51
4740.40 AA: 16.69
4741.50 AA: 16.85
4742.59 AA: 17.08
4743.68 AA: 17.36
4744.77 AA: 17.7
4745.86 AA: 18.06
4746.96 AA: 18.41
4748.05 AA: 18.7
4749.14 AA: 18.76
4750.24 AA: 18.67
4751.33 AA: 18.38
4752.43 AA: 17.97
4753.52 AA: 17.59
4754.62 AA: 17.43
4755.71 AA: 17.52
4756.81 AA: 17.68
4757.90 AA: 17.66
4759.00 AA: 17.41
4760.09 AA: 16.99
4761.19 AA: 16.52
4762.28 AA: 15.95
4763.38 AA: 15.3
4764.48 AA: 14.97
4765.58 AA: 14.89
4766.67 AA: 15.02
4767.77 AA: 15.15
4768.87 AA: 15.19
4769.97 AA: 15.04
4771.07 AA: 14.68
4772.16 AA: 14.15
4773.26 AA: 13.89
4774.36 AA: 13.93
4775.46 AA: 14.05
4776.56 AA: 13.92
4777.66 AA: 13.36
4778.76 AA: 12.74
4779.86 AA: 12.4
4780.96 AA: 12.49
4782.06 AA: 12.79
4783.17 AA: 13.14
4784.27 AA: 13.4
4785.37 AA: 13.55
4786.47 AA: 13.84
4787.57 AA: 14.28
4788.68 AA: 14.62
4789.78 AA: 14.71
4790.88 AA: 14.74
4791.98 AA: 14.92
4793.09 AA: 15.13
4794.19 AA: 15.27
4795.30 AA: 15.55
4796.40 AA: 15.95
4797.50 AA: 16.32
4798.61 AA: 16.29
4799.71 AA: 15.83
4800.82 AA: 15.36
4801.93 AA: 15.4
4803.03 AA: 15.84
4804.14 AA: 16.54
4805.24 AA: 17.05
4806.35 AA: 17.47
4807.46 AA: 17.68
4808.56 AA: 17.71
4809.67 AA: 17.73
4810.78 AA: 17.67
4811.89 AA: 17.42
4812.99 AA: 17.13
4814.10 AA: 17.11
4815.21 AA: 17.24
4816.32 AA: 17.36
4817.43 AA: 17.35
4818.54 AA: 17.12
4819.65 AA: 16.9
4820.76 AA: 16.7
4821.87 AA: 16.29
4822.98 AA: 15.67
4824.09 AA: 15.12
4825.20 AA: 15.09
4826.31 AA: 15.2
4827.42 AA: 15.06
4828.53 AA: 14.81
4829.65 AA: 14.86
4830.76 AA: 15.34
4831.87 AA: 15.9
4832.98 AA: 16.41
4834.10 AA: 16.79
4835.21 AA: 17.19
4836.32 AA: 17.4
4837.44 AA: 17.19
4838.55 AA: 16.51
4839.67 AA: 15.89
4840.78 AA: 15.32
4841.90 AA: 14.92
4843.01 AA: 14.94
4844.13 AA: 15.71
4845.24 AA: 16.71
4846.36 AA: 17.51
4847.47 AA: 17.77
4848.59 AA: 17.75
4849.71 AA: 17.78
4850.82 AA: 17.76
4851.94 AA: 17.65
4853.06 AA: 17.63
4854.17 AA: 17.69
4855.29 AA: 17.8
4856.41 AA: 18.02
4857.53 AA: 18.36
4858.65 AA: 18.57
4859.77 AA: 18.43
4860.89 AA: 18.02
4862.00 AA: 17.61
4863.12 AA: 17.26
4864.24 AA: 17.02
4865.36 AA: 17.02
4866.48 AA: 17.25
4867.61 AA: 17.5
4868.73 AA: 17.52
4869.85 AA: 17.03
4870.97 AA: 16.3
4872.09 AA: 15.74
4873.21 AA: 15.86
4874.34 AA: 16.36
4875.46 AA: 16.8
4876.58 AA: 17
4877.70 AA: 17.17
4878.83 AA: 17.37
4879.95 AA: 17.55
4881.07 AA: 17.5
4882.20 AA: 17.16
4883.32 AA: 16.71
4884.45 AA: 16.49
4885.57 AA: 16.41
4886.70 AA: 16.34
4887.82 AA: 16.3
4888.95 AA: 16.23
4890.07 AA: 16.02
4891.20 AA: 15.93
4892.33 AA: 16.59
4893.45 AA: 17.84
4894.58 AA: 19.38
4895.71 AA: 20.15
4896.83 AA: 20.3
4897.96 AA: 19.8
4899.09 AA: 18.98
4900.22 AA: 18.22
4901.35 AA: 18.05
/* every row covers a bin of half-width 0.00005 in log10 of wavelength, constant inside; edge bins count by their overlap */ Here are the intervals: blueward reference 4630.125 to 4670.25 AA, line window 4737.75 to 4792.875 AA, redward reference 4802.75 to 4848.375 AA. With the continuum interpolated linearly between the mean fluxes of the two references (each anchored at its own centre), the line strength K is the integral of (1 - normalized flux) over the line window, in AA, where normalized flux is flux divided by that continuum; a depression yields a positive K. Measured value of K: 4.1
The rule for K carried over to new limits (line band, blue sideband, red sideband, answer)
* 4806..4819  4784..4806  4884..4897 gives -1.5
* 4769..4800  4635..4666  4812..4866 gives 5.0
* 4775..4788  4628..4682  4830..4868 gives 3.0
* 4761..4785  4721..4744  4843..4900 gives 4.6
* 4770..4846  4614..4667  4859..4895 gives 7.6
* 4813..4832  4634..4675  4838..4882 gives 1.2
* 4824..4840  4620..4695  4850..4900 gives 1.5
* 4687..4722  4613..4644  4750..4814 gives -2.7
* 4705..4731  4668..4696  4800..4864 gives -0.5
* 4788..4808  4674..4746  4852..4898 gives 2.0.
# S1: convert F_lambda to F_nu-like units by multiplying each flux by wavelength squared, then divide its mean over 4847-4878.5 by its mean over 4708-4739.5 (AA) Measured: 1.02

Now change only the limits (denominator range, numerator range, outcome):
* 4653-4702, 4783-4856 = 0.95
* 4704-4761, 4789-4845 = 0.94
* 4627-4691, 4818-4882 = 1.01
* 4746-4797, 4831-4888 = 1.14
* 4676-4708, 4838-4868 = 1.03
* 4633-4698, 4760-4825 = 0.91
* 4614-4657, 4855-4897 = 1.08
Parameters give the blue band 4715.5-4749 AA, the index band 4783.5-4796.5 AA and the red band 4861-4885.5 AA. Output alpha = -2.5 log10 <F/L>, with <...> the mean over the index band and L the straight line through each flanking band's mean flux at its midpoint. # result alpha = 0.20 mag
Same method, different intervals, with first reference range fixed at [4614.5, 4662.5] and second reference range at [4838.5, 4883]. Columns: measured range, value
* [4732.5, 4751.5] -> -0.01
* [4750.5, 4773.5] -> 0.08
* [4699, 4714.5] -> 0.03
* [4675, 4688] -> 0.00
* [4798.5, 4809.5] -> 0.05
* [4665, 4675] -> 0.02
